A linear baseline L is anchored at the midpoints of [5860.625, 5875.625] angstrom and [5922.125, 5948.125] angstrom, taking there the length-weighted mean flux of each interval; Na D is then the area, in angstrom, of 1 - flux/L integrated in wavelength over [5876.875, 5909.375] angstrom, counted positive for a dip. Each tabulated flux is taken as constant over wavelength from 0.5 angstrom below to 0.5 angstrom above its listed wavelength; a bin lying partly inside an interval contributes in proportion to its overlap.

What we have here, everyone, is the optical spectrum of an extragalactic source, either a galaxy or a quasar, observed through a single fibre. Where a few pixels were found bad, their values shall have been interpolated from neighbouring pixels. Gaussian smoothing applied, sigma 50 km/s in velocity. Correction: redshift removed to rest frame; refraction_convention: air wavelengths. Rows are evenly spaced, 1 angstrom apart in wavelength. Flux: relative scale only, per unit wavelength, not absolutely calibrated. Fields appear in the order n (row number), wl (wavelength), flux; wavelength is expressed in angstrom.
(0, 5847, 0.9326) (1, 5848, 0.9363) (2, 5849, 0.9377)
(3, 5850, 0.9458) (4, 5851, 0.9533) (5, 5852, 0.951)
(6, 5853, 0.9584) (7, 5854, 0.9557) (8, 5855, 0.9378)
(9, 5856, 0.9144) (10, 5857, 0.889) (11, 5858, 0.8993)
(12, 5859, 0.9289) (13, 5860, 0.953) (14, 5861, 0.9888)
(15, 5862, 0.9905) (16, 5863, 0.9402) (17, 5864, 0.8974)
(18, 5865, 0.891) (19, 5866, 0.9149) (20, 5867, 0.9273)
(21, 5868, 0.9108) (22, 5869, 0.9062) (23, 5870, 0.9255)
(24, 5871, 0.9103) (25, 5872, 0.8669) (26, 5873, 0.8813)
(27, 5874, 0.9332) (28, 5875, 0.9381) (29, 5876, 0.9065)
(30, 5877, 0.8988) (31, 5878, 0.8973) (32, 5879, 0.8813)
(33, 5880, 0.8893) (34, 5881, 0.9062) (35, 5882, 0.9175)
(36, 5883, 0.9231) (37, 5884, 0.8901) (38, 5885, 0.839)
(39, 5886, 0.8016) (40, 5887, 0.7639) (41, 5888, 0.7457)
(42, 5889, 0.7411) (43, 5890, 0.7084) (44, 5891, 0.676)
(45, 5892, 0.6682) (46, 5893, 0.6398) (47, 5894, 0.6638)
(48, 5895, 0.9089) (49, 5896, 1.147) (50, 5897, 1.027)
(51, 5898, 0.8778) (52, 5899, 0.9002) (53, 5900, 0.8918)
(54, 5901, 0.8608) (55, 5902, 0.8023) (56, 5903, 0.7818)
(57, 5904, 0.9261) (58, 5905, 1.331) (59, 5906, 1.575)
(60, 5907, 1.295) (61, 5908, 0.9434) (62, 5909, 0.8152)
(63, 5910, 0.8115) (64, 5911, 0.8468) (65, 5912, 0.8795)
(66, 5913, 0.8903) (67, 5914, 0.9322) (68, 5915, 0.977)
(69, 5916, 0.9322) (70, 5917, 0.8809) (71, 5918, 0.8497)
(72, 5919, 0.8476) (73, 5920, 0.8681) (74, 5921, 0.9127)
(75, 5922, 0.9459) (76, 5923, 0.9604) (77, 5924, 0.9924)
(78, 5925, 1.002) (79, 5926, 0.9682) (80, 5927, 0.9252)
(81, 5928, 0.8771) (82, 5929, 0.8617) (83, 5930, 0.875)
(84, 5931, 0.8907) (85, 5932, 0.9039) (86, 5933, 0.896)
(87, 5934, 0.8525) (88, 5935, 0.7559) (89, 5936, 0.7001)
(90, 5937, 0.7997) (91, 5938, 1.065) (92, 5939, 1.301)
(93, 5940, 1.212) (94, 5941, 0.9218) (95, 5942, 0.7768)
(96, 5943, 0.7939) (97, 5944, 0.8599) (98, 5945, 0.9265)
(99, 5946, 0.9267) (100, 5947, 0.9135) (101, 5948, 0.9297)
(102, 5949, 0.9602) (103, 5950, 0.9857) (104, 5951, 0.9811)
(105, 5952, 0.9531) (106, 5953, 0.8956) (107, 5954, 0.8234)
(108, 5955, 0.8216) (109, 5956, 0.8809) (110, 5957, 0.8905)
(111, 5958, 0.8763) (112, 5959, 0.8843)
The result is 0.88 angstrom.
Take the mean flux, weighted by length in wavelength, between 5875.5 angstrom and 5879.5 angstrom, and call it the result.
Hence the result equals 0.896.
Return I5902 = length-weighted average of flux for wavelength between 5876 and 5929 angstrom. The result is 0.9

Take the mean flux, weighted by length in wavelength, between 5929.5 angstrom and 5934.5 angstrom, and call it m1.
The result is 0.884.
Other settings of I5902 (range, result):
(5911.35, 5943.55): 0.914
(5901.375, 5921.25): 0.955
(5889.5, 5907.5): 0.927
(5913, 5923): 0.907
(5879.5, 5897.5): 0.825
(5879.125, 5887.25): 0.87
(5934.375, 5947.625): 0.919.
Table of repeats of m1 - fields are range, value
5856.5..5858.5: 0.894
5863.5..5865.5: 0.894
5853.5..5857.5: 0.924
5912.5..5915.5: 0.933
